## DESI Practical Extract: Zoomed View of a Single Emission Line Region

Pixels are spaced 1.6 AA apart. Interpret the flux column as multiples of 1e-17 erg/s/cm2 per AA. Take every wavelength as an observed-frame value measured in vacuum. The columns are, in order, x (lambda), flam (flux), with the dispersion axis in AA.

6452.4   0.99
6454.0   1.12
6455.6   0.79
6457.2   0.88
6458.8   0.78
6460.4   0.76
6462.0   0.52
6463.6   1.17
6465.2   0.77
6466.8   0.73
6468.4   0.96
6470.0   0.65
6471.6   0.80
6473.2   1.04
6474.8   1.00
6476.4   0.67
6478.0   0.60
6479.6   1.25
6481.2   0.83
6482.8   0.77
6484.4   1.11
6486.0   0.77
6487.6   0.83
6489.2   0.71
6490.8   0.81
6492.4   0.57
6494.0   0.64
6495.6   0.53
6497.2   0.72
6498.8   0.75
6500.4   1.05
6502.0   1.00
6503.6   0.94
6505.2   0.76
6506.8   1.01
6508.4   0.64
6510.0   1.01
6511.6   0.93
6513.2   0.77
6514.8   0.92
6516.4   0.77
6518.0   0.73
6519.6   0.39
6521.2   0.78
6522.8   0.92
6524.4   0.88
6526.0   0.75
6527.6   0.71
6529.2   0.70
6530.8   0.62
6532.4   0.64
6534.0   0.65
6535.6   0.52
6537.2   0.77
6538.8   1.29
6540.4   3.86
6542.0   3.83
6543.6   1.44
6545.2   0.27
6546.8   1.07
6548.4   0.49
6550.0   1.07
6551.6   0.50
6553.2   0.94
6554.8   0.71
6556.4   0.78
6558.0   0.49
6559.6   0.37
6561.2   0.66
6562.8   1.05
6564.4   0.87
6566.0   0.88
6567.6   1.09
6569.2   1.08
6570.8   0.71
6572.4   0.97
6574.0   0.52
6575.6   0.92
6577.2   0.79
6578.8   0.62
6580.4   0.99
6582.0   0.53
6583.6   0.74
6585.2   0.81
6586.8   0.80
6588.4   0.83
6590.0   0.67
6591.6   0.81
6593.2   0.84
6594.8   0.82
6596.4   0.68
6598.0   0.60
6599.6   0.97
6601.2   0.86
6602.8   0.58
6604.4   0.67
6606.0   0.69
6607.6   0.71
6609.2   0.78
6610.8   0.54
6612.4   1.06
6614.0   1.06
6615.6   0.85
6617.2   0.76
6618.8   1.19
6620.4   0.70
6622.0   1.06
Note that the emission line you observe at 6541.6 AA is H-beta 4861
